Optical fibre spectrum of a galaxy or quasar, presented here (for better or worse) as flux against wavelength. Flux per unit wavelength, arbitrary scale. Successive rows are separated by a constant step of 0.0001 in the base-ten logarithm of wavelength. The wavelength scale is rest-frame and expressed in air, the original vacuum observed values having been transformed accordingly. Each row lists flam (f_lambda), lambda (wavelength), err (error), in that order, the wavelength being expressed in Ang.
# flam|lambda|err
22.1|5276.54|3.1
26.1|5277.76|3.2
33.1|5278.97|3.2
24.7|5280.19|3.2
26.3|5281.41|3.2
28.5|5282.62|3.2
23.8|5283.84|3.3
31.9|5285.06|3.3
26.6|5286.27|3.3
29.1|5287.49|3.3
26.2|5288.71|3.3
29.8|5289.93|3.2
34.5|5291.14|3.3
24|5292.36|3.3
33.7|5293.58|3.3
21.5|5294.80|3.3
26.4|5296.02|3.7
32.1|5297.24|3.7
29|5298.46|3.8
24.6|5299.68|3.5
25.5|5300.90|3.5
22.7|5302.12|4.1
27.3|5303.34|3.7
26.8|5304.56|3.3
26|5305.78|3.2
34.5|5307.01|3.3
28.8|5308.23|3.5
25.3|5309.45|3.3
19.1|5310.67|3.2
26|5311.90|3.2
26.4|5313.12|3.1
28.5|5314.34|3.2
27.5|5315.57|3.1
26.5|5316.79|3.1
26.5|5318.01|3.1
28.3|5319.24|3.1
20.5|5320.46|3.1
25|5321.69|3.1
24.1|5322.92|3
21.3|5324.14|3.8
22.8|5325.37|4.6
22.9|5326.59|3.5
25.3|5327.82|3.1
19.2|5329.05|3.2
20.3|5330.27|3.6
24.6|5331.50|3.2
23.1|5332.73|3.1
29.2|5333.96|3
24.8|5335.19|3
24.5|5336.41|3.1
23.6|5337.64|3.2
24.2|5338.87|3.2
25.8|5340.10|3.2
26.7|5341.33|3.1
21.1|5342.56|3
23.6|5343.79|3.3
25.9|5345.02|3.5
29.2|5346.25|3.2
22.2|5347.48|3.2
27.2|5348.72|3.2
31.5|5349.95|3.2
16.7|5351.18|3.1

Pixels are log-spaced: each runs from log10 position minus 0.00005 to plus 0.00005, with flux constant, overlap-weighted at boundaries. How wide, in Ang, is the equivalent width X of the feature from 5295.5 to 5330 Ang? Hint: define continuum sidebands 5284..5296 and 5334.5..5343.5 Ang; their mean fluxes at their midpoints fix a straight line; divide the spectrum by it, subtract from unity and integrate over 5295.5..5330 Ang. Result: 1.18 Ang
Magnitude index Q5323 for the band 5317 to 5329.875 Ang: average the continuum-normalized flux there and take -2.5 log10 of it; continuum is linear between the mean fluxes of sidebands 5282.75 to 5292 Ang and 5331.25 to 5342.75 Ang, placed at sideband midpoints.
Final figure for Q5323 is 0.10 mag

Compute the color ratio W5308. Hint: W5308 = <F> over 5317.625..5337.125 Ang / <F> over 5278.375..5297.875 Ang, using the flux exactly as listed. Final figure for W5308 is 0.84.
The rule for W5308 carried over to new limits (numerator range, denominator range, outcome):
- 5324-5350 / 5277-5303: 0.88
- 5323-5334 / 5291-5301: 0.83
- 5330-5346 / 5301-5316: 0.93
